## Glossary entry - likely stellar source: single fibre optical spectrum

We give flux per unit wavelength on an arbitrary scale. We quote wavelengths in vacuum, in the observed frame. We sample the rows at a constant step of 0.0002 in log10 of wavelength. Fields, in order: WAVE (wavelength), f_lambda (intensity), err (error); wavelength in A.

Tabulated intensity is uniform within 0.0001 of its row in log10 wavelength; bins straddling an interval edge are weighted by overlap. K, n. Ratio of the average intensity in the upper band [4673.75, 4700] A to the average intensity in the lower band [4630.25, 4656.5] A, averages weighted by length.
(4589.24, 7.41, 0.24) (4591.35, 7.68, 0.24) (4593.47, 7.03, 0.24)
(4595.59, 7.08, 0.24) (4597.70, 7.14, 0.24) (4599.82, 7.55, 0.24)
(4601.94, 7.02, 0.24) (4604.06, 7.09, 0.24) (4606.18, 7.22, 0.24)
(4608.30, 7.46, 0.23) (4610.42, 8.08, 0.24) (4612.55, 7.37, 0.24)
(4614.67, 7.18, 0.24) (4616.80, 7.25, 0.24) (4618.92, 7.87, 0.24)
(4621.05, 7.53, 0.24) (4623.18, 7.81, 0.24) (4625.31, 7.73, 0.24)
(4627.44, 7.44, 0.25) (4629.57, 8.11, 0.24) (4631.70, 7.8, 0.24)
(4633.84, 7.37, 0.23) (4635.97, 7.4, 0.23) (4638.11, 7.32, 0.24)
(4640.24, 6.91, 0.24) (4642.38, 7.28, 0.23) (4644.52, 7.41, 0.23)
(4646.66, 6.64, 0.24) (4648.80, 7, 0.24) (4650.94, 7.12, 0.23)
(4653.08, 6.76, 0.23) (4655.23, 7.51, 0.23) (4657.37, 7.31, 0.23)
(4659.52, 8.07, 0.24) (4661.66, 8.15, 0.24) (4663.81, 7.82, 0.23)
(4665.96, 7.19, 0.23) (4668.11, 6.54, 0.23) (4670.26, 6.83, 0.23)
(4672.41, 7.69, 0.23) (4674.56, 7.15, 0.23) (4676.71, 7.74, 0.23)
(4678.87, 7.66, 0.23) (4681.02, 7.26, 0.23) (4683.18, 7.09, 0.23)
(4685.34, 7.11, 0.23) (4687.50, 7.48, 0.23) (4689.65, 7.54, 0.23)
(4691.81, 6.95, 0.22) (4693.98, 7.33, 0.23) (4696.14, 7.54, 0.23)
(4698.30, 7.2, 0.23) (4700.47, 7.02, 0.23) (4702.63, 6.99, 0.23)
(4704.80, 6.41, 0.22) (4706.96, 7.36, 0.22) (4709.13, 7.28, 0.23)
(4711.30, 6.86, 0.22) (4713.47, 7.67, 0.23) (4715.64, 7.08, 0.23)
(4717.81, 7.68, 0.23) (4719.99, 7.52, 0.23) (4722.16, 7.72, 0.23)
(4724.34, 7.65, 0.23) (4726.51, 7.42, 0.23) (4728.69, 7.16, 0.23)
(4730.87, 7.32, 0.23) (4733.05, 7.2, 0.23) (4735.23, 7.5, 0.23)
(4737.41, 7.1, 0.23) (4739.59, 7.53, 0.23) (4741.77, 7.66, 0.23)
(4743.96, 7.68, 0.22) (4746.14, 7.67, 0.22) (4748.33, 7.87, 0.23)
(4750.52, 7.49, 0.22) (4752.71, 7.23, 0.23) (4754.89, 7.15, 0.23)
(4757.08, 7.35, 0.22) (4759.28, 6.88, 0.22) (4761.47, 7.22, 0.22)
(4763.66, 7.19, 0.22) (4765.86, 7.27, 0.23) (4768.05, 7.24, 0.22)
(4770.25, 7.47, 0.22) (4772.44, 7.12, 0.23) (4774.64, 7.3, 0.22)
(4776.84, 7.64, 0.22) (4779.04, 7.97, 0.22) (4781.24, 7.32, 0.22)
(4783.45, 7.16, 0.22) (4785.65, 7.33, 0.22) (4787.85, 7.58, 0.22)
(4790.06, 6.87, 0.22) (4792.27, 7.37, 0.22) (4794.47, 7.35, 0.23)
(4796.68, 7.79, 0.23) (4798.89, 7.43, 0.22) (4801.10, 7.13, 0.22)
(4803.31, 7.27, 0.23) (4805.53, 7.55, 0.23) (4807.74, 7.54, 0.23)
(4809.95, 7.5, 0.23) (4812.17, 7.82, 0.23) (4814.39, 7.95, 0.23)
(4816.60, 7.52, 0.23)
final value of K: 1.01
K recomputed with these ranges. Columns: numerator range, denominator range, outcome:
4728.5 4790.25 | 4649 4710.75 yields 1.01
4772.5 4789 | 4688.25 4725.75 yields 1.02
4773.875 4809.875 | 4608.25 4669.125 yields 1.00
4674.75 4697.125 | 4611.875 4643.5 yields 0.98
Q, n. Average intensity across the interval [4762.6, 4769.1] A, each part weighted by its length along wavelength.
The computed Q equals 7.23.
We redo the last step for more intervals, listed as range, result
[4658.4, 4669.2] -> 7.55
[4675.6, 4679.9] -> 7.69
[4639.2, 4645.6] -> 7.2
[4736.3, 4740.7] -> 7.33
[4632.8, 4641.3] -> 7.26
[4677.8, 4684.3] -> 7.33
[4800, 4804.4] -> 7.2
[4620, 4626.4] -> 7.69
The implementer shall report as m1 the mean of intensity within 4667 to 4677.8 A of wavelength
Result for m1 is 7.19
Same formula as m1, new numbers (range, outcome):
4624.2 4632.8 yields 7.77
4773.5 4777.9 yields 7.46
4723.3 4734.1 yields 7.35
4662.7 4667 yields 7.5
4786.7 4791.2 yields 7.22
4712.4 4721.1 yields 7.49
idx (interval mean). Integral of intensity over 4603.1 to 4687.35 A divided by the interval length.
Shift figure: 7.39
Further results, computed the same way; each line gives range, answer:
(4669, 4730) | 7.3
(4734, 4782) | 7.4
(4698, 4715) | 7.09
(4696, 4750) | 7.36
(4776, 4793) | 7.4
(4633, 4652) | 7.16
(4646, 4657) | 7.04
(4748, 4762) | 7.29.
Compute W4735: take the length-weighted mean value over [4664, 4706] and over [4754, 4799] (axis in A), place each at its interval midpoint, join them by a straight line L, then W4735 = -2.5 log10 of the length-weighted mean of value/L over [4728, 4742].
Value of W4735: -0.01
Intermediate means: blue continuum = 7.21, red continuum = 7.33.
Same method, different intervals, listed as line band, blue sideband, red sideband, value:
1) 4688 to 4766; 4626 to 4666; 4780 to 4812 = 0.01 mag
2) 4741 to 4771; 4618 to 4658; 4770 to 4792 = 0.00 mag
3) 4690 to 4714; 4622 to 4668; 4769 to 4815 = 0.04 mag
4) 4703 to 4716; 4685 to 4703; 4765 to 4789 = 0.03 mag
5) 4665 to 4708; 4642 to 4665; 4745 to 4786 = 0.02 mag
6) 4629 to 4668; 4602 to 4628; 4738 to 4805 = 0.01 mag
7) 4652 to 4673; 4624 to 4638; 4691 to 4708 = 0.00 mag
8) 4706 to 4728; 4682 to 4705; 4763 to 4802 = -0.03 mag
